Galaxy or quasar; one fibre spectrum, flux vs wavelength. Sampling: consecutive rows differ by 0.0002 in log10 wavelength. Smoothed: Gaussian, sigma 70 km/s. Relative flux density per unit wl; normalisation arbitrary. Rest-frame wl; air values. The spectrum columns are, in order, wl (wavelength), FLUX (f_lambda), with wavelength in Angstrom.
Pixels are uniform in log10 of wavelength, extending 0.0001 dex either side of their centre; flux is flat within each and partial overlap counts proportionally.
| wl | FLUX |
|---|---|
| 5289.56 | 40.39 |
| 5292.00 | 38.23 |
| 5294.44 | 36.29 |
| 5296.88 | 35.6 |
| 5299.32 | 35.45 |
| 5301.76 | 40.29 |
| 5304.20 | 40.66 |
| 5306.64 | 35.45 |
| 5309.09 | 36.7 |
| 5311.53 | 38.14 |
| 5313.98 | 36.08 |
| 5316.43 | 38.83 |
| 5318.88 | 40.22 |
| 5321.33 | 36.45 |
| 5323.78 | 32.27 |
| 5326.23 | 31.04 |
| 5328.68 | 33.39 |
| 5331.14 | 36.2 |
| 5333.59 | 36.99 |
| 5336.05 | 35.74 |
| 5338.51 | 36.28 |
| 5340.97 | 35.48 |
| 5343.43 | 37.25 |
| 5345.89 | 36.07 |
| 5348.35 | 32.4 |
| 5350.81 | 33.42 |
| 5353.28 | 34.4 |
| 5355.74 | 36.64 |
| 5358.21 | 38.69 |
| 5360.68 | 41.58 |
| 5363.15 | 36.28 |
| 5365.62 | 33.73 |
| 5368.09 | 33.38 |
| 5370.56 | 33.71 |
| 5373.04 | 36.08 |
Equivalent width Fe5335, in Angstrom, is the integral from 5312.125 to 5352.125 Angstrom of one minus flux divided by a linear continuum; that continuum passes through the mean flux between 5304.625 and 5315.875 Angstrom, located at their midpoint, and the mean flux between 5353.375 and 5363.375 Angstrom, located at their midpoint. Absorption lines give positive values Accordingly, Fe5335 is 2.06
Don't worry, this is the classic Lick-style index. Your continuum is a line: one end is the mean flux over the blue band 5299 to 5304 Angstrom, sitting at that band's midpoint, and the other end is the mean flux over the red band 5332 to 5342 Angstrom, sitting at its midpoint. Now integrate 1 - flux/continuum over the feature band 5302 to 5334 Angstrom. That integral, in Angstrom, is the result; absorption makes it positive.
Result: 1.0 Angstrom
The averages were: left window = 38.9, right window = 36.1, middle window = 36.4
